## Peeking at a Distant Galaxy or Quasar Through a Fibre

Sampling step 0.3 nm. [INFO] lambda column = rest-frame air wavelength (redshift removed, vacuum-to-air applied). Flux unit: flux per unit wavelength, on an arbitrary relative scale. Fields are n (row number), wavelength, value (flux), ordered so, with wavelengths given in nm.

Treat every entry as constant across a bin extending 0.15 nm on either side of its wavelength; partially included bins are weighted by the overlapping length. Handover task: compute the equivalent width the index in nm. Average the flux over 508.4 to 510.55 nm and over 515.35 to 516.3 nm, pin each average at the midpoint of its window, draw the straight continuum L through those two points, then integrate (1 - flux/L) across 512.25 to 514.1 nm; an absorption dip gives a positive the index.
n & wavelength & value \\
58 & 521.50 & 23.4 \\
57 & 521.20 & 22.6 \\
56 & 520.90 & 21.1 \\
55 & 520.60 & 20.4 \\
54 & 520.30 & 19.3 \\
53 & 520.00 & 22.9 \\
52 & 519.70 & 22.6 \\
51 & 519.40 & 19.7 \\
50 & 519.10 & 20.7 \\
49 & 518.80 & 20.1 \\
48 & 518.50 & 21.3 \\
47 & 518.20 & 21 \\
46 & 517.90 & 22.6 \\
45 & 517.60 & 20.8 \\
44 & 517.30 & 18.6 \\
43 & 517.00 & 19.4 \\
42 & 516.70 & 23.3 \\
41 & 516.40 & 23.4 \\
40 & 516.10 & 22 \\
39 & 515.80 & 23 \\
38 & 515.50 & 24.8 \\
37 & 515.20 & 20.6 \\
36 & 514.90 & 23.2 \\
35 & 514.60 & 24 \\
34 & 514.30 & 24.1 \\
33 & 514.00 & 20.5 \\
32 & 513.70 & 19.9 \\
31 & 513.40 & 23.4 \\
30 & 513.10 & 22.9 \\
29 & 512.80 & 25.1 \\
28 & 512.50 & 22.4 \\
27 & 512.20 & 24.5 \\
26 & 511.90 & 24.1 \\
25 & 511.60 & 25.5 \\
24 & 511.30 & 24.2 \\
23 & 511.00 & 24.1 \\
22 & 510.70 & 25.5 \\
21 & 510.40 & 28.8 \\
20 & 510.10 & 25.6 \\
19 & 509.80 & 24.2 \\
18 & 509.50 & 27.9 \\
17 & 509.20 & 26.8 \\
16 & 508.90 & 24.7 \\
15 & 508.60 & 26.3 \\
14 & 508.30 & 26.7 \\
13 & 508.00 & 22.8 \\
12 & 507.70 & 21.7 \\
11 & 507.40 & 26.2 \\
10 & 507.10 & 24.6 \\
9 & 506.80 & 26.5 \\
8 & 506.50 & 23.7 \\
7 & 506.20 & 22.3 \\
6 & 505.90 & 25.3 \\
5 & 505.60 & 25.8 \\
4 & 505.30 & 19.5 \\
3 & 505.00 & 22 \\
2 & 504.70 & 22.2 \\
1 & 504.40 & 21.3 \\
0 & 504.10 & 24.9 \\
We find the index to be 0.15 nm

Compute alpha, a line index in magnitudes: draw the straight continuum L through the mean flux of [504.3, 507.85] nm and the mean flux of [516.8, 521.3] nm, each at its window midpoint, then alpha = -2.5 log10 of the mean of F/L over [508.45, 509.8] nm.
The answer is -0.15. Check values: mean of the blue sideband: 23.5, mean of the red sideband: 20.9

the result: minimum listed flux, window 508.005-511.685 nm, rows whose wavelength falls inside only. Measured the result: 24.1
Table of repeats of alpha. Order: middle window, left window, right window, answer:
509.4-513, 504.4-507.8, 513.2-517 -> -0.09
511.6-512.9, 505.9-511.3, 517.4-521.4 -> -0.02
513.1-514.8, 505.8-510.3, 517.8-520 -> 0.02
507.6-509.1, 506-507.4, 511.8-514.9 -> -0.02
